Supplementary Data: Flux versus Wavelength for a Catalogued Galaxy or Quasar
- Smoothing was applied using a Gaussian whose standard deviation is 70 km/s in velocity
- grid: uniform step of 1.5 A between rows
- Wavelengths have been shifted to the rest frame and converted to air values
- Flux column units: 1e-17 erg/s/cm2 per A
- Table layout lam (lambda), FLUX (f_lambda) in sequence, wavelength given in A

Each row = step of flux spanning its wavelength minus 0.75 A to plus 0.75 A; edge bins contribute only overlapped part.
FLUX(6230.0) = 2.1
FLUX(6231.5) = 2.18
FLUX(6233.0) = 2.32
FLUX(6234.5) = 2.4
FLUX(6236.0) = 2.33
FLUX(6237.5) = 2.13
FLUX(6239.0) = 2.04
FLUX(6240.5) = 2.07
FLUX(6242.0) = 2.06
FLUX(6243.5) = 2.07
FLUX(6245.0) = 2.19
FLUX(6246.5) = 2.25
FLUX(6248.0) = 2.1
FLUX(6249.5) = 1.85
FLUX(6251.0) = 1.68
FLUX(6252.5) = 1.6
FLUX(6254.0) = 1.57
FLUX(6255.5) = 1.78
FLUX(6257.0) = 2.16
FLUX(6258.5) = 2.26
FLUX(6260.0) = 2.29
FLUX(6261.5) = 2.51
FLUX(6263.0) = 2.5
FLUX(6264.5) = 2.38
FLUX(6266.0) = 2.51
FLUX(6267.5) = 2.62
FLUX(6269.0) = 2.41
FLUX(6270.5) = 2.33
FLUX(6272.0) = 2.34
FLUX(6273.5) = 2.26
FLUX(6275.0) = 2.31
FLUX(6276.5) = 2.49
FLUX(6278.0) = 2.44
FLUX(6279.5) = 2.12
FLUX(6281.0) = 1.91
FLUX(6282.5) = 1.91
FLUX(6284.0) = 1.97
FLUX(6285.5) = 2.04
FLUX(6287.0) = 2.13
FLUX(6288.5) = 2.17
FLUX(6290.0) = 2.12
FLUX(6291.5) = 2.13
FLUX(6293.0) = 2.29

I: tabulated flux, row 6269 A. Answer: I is 2.41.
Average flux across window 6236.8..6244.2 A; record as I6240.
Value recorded 2.07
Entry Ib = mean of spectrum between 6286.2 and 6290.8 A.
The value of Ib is 2.14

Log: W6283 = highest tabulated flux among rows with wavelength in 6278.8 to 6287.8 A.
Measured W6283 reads 2.13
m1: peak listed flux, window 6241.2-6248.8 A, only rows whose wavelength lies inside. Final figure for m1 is 2.25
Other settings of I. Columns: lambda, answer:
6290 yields 2.12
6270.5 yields 2.33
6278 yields 2.44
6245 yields 2.19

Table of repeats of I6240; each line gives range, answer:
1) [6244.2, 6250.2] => 2.1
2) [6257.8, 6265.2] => 2.39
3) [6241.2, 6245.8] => 2.11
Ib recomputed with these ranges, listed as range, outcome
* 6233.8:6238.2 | 2.29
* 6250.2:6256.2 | 1.66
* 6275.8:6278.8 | 2.46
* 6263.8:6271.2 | 2.45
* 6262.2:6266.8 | 2.47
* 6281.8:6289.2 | 2.04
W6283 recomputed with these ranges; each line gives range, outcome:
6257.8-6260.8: 2.29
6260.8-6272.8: 2.62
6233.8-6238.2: 2.4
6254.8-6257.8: 2.16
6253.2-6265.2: 2.51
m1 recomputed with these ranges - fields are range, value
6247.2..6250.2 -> 2.1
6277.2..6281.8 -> 2.44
